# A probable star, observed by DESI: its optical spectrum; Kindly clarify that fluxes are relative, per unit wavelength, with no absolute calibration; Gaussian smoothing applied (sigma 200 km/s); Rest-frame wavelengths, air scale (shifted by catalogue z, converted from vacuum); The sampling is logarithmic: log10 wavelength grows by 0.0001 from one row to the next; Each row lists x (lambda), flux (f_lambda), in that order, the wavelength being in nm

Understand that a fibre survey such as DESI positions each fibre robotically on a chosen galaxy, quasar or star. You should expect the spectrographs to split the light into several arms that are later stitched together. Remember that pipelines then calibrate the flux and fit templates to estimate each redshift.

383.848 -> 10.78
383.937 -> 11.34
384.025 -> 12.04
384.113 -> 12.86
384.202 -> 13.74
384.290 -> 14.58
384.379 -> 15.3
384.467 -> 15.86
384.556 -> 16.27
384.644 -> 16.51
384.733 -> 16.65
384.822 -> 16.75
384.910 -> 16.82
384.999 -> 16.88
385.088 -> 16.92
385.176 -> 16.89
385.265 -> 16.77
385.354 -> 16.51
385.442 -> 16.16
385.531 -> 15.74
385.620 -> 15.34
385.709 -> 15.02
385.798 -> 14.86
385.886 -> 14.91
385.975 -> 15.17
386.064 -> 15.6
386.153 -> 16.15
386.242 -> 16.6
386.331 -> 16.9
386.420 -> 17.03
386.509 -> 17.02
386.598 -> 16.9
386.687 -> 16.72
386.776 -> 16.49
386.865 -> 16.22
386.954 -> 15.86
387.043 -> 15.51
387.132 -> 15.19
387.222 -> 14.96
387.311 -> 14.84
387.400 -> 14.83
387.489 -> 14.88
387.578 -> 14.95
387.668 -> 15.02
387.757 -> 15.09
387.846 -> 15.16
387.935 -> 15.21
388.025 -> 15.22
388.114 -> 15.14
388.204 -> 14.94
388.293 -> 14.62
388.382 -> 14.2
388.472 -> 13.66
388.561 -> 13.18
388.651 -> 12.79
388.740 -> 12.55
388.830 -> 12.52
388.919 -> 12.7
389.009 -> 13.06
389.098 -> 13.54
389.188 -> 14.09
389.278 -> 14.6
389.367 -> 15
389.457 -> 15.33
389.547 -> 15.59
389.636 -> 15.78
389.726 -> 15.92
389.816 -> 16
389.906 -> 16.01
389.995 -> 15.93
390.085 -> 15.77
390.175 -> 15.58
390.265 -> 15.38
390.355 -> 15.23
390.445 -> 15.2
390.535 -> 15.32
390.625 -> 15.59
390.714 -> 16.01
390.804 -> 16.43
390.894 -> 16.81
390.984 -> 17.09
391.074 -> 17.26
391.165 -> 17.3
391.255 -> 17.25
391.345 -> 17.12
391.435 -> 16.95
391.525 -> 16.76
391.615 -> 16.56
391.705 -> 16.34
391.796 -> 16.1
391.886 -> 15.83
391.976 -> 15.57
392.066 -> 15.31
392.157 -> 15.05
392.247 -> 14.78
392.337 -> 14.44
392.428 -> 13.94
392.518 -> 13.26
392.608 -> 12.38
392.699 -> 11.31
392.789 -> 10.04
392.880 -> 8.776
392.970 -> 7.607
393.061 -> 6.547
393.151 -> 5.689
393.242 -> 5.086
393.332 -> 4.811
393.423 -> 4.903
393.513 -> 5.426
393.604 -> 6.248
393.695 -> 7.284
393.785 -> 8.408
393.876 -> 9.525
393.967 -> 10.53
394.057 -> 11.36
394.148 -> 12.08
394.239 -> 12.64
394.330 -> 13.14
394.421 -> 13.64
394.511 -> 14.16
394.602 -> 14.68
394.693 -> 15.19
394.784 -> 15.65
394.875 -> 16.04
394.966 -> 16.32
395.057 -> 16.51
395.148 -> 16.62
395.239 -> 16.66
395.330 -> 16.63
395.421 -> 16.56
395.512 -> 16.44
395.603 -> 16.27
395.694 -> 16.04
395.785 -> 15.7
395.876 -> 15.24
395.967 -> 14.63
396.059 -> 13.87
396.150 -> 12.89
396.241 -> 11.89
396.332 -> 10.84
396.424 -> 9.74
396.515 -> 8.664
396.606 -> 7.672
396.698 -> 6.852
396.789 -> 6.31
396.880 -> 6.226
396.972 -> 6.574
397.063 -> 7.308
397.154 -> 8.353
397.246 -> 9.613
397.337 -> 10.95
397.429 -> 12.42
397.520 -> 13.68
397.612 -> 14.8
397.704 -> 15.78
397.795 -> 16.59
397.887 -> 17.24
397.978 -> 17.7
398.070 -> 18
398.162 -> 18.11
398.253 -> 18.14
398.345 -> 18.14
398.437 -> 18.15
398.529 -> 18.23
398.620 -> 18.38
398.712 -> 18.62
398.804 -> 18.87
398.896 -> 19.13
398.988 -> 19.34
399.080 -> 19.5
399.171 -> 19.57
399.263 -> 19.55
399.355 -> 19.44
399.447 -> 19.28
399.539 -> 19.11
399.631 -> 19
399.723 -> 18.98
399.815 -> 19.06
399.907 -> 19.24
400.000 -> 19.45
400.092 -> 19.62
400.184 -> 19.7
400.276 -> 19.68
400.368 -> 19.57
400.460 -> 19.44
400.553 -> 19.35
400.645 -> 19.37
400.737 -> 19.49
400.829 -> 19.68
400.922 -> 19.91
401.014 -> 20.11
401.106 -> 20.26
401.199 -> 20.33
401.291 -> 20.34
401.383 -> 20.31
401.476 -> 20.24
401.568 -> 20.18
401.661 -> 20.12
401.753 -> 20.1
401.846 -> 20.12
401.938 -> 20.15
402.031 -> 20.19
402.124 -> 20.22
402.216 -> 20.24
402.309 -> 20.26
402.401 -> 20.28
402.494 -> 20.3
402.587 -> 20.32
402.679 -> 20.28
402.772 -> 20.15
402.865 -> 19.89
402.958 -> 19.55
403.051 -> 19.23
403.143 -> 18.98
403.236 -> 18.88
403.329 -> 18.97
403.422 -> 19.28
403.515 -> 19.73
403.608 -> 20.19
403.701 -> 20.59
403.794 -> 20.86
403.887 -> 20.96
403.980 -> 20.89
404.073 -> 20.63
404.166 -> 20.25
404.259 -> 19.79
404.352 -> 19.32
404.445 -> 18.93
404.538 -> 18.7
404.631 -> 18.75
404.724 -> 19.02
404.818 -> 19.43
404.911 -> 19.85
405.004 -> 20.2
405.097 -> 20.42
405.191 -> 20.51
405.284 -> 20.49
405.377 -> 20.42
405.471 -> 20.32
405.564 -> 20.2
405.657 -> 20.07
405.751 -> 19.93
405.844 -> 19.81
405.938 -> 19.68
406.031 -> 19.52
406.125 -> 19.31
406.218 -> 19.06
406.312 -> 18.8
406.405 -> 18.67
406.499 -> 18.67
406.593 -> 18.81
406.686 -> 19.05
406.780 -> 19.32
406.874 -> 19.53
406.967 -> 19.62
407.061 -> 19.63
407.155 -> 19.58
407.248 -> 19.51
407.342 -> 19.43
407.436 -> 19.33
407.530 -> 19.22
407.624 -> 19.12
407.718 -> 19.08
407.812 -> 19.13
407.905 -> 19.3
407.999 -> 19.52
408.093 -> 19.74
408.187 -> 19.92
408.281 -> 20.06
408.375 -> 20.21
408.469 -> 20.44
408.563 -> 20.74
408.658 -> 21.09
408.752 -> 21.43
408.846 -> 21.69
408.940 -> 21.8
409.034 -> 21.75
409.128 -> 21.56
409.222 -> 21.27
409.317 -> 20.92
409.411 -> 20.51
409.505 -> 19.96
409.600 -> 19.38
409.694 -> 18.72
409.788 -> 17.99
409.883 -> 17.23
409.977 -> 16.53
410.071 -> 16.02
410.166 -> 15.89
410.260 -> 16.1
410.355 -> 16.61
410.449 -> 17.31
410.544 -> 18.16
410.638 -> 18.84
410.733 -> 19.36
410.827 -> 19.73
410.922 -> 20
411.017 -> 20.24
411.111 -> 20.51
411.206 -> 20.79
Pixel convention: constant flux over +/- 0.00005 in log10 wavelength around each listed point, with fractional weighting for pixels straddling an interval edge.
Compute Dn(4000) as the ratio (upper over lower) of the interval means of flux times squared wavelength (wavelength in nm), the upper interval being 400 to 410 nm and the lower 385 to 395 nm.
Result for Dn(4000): 1.51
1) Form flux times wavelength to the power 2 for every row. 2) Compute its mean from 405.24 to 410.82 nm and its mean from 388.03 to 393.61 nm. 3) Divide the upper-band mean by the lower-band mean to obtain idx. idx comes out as 1.54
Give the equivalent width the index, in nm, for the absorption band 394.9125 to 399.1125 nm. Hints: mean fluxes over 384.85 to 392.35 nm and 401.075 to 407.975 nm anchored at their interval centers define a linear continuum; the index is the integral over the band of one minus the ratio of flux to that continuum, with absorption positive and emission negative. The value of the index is 0.804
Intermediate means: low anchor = 15.5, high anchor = 19.8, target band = 14.4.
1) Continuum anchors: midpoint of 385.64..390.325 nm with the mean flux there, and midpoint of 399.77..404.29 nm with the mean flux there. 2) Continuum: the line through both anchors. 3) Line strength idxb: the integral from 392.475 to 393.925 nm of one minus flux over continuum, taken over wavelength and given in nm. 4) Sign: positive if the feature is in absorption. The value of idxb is 0.77 nm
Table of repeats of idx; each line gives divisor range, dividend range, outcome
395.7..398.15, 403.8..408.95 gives 1.72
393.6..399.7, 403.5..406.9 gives 1.43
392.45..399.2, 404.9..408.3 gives 1.59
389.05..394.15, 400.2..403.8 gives 1.58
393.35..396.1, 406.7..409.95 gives 1.61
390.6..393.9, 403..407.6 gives 1.67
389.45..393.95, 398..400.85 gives 1.49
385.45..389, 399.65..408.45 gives 1.42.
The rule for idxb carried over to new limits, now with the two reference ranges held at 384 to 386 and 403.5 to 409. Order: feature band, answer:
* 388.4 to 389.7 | 0.20 nm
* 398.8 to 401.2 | -0.11 nm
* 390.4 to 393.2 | 0.43 nm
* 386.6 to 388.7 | 0.15 nm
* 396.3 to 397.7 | 0.66 nm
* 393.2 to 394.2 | 0.55 nm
